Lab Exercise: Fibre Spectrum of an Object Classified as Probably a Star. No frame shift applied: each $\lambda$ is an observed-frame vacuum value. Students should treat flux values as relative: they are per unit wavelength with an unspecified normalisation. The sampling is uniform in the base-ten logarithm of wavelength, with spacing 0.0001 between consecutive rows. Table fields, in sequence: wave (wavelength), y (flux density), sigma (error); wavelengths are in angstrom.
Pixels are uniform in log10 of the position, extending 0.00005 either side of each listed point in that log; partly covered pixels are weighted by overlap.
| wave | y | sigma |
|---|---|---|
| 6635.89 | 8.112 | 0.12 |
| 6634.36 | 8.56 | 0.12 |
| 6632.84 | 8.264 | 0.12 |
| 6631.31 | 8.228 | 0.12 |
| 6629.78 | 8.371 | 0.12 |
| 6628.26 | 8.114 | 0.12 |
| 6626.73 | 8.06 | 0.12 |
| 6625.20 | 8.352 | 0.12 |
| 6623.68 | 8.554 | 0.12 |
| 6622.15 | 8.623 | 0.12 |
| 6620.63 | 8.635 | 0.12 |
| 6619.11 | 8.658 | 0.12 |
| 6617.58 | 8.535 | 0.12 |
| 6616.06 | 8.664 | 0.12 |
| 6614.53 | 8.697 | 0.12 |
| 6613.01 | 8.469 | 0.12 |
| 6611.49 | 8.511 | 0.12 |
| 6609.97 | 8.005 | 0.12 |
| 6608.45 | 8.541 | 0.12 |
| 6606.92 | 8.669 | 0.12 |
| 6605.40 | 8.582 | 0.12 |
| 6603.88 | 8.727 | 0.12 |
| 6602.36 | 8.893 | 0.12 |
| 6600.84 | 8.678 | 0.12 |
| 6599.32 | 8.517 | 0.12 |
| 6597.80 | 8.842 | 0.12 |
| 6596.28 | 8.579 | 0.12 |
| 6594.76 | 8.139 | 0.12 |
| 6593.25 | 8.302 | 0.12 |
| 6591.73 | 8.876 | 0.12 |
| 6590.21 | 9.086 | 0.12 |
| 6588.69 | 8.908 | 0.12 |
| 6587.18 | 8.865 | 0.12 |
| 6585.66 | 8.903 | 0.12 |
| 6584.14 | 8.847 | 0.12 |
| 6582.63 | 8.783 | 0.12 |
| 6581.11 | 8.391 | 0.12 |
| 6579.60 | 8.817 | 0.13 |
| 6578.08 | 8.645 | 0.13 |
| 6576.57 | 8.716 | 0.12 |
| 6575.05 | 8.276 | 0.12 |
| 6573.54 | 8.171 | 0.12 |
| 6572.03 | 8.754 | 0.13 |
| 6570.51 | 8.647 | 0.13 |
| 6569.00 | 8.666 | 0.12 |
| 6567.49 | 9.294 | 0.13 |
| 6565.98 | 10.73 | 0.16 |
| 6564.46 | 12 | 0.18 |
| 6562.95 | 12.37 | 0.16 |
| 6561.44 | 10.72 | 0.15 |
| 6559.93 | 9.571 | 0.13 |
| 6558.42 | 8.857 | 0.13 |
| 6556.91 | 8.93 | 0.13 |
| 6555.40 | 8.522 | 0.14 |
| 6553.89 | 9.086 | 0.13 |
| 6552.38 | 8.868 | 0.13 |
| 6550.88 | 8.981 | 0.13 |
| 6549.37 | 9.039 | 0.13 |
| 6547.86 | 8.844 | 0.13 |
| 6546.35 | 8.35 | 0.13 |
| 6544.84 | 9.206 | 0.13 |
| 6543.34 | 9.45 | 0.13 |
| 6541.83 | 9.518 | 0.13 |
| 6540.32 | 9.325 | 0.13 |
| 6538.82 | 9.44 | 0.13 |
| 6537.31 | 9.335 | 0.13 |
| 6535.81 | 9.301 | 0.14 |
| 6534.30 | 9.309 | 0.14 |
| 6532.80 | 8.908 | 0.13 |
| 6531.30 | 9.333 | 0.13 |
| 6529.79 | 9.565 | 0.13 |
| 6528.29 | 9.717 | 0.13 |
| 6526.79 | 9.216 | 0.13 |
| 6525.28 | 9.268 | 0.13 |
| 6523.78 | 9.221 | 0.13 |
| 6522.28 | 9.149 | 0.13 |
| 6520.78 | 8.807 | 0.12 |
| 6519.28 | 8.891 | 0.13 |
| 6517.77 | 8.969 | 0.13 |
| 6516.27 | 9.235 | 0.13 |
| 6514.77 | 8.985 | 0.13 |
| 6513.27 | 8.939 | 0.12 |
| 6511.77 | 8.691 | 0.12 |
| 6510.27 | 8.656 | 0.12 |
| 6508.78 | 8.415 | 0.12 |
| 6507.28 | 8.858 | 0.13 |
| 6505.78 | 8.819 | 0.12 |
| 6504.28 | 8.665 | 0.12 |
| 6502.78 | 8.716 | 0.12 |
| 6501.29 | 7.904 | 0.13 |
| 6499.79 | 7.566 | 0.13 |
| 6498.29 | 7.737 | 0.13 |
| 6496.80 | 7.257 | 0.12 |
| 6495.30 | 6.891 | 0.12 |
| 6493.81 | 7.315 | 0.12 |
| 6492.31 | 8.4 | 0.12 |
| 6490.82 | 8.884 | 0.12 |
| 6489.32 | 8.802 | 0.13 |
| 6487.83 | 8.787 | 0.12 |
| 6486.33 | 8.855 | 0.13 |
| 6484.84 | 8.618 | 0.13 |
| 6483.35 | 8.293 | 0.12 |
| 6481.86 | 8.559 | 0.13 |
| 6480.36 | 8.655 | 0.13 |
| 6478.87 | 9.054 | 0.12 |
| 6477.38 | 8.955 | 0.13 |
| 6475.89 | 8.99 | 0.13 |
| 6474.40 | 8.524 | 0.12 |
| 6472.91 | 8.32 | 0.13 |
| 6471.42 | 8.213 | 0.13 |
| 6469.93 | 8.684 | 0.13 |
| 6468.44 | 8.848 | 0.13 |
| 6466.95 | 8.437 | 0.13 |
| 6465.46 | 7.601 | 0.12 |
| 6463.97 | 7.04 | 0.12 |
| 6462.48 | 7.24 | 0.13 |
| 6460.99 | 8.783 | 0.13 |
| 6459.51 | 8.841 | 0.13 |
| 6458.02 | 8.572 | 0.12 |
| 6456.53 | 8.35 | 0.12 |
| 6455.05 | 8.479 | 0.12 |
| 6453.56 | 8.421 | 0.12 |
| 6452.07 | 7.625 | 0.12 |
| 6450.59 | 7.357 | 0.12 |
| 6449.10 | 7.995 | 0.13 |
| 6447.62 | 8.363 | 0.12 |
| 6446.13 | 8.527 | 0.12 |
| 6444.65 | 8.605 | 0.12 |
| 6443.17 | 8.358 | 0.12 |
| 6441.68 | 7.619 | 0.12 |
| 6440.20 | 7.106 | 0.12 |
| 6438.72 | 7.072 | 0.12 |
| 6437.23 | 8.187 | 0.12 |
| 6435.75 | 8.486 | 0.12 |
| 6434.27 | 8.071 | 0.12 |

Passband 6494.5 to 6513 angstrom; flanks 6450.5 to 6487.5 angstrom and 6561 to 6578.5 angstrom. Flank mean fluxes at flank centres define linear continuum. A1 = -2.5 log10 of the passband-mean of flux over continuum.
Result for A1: 0.08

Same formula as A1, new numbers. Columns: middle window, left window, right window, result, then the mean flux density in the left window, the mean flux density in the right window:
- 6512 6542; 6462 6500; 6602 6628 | -0.11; 8.27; 8.52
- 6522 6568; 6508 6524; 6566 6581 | -0.08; 8.9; 8.76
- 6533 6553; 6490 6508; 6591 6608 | -0.10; 8.08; 8.62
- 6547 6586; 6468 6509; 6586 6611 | -0.08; 8.41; 8.64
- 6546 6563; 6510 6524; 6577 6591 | -0.05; 8.95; 8.8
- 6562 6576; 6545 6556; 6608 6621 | -0.11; 8.84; 8.52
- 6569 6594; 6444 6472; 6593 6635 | -0.03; 8.21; 8.5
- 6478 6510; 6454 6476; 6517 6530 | 0.05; 8.31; 9.18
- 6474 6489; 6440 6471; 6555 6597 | -0.05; 8.15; 9.13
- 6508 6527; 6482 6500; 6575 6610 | -0.08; 8.15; 8.67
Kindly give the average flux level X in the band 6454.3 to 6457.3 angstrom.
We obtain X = 8.41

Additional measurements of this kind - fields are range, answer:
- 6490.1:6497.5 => 7.75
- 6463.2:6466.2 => 7.31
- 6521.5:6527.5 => 9.21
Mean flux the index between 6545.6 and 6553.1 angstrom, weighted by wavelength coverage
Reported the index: 8.82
